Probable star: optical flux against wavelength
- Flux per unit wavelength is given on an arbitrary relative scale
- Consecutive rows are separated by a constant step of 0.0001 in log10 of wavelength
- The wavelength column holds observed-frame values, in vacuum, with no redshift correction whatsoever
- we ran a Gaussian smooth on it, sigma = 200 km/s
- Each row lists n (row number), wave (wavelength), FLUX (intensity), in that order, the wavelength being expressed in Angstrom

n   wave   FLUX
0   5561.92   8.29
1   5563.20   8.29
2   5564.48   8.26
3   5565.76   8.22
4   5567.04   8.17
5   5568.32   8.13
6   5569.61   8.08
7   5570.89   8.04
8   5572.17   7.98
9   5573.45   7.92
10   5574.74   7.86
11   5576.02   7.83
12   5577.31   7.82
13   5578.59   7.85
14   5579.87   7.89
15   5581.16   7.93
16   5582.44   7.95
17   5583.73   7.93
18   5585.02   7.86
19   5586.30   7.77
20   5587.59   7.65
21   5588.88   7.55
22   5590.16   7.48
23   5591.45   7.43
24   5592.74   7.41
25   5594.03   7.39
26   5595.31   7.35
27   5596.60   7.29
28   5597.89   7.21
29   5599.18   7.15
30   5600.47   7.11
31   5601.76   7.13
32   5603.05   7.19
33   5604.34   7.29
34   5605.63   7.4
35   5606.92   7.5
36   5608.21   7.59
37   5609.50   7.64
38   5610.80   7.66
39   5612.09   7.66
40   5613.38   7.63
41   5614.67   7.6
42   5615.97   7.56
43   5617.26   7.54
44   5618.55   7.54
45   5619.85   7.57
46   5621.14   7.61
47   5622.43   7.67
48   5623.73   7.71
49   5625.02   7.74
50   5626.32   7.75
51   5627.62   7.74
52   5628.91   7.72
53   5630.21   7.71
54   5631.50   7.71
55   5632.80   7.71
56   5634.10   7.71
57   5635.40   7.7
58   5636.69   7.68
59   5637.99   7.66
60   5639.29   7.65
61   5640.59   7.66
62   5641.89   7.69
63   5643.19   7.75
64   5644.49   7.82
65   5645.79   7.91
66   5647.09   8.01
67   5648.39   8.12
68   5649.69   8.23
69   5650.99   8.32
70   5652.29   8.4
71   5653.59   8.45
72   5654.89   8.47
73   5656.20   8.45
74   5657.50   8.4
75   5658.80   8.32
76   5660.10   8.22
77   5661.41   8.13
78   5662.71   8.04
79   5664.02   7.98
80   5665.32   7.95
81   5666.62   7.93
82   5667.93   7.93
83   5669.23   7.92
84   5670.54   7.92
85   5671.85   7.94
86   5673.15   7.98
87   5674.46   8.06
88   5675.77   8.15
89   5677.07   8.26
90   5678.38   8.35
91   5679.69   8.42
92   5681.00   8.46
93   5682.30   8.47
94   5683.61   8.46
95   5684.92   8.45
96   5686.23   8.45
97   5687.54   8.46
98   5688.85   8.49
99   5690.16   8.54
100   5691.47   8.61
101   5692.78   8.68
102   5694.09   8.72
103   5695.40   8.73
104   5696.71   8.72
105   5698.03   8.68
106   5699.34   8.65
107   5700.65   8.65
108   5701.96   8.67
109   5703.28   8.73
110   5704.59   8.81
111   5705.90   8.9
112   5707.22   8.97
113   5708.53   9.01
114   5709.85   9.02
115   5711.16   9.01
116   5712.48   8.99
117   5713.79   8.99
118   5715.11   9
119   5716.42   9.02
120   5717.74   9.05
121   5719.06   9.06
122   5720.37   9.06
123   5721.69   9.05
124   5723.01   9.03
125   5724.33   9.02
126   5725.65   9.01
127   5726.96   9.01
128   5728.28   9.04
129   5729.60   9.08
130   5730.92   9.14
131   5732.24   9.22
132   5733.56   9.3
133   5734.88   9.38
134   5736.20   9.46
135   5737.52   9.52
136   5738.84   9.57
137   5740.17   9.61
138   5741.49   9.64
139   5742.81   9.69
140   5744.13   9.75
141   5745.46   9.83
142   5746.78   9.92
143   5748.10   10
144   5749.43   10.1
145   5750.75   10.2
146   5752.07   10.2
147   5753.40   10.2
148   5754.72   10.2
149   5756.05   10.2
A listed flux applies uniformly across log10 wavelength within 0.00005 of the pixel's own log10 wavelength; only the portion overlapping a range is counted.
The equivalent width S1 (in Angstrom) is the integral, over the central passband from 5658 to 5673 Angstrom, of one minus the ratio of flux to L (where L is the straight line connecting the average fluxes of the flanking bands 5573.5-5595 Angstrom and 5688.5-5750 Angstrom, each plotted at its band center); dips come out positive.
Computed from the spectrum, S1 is 0.9 Angstrom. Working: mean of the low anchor 7.72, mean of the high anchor 9.11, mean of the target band 8.03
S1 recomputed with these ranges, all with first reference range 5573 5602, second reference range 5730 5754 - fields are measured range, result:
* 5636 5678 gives 2.45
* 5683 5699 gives 0.75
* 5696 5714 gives 0.70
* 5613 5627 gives 0.72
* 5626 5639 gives 0.80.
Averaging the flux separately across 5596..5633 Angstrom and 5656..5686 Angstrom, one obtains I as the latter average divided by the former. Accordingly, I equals 1.09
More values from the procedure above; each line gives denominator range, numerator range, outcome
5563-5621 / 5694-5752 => 1.20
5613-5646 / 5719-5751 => 1.23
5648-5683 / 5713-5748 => 1.13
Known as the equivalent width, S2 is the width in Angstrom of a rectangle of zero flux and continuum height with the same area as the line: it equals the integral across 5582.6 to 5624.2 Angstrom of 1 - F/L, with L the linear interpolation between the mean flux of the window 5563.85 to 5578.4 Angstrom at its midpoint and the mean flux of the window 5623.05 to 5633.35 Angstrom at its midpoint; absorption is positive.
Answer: 1.8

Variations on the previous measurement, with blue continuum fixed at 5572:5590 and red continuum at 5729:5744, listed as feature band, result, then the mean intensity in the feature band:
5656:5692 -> 2.3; 8.24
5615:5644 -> 2.3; 7.67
